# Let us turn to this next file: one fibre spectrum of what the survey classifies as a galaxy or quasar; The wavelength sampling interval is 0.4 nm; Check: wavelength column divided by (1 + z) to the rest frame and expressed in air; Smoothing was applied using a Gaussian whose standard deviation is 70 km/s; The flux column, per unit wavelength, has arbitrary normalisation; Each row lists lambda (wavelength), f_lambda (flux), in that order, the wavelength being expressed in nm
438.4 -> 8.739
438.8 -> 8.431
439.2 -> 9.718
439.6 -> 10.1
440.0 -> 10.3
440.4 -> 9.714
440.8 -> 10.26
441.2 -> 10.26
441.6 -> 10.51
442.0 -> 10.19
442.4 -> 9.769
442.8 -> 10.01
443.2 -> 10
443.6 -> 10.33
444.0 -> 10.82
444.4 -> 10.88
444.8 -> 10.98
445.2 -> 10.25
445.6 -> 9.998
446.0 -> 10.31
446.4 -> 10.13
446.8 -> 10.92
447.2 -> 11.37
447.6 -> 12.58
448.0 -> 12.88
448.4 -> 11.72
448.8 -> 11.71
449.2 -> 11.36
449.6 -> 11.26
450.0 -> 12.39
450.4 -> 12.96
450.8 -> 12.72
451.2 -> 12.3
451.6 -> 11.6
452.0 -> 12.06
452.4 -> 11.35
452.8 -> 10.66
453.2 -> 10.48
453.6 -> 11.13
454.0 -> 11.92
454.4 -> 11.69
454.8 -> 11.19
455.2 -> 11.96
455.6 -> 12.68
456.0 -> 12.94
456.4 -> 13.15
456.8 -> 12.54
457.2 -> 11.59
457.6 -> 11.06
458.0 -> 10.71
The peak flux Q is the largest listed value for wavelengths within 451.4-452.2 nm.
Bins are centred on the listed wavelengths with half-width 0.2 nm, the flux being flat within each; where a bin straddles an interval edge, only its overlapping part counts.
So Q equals 12.06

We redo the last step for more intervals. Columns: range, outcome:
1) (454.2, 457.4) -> 13.15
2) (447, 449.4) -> 12.88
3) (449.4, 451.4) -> 12.96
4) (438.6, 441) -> 10.3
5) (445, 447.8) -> 12.58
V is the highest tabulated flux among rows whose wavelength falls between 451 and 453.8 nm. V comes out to 12.3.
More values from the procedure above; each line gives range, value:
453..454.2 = 11.92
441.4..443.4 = 10.51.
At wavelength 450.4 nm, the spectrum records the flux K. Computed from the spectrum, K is 12.96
